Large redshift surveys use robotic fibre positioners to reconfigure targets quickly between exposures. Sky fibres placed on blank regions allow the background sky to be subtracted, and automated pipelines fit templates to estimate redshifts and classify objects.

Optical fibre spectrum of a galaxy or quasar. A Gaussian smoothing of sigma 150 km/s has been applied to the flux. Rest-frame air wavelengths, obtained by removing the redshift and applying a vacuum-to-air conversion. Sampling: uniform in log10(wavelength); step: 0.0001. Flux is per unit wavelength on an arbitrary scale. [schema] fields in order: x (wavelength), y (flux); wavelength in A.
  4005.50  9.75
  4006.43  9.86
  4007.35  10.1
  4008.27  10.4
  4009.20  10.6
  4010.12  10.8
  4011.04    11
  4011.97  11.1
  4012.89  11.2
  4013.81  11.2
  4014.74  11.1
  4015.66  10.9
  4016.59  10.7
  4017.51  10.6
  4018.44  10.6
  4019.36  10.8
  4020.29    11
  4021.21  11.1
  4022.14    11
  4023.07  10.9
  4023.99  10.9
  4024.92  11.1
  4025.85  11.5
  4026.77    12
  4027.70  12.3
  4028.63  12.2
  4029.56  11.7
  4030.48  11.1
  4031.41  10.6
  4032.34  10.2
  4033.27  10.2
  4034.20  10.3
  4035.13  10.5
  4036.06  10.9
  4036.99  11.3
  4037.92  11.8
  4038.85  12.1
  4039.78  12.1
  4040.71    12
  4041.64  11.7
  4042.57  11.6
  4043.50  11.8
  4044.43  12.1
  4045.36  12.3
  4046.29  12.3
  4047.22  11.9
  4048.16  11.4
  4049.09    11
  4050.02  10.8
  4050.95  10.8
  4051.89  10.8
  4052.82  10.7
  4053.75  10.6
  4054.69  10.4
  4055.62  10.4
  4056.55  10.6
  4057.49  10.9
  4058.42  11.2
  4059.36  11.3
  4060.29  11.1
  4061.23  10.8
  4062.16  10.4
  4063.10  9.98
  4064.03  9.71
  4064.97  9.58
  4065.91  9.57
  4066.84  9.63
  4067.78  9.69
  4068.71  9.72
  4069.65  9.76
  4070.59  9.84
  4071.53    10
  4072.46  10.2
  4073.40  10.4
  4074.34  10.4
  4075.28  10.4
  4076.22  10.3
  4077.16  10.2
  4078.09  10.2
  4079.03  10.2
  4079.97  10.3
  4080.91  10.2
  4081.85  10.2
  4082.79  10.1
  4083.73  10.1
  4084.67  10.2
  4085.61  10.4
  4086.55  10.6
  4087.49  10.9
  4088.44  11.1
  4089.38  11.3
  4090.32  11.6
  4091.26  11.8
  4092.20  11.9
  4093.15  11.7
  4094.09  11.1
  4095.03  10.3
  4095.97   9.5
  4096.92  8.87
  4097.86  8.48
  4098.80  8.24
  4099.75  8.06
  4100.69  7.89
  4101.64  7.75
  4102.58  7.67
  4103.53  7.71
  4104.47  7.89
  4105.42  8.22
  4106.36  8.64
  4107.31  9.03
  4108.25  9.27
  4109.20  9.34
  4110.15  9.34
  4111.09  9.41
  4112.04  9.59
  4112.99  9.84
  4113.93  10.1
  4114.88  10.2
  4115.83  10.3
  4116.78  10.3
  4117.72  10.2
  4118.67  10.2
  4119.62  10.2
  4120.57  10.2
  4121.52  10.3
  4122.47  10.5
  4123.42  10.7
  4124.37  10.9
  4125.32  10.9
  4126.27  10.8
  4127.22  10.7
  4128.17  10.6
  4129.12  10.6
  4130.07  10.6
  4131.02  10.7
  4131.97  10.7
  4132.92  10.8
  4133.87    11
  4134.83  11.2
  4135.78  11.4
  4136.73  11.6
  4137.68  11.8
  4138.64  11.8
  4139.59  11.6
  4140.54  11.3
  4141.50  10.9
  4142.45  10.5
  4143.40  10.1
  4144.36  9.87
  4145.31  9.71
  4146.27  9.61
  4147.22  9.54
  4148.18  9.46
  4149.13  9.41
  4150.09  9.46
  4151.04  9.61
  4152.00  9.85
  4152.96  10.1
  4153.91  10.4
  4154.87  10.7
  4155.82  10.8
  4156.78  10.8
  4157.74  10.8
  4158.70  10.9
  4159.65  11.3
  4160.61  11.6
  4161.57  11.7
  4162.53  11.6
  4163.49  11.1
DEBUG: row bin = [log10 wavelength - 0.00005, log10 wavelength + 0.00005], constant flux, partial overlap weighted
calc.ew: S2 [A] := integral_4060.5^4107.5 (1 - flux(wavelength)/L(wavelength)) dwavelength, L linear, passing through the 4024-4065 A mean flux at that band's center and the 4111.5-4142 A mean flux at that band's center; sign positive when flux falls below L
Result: 4.6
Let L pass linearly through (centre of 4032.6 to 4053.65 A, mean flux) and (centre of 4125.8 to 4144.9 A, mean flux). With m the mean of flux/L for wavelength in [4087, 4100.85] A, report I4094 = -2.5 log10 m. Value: 0.091 mag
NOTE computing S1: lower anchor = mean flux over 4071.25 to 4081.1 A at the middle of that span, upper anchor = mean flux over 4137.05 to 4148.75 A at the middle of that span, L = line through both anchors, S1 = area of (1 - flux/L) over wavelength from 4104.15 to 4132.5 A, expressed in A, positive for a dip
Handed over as 1.1 A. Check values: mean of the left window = 10.3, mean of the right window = 10.5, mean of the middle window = 10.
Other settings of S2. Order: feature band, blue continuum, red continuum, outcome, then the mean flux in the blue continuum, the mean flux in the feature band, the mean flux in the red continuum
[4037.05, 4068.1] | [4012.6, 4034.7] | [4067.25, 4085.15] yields -1.4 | 11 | 11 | 10.1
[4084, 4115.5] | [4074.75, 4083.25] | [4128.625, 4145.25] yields 2.5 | 10.2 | 9.64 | 10.9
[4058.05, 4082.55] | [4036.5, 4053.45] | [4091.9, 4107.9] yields 0.4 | 11.6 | 10.2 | 8.97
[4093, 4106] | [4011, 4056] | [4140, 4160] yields 2.3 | 11.2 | 8.74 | 10.2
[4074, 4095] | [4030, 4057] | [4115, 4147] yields 0.5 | 11.2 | 10.7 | 10.7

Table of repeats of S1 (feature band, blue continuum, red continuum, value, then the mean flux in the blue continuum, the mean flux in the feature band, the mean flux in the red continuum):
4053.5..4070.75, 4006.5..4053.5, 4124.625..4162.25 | 1.2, 11.2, 10.3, 10.7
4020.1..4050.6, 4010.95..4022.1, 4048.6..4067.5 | -1.8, 10.9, 11.4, 10.5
